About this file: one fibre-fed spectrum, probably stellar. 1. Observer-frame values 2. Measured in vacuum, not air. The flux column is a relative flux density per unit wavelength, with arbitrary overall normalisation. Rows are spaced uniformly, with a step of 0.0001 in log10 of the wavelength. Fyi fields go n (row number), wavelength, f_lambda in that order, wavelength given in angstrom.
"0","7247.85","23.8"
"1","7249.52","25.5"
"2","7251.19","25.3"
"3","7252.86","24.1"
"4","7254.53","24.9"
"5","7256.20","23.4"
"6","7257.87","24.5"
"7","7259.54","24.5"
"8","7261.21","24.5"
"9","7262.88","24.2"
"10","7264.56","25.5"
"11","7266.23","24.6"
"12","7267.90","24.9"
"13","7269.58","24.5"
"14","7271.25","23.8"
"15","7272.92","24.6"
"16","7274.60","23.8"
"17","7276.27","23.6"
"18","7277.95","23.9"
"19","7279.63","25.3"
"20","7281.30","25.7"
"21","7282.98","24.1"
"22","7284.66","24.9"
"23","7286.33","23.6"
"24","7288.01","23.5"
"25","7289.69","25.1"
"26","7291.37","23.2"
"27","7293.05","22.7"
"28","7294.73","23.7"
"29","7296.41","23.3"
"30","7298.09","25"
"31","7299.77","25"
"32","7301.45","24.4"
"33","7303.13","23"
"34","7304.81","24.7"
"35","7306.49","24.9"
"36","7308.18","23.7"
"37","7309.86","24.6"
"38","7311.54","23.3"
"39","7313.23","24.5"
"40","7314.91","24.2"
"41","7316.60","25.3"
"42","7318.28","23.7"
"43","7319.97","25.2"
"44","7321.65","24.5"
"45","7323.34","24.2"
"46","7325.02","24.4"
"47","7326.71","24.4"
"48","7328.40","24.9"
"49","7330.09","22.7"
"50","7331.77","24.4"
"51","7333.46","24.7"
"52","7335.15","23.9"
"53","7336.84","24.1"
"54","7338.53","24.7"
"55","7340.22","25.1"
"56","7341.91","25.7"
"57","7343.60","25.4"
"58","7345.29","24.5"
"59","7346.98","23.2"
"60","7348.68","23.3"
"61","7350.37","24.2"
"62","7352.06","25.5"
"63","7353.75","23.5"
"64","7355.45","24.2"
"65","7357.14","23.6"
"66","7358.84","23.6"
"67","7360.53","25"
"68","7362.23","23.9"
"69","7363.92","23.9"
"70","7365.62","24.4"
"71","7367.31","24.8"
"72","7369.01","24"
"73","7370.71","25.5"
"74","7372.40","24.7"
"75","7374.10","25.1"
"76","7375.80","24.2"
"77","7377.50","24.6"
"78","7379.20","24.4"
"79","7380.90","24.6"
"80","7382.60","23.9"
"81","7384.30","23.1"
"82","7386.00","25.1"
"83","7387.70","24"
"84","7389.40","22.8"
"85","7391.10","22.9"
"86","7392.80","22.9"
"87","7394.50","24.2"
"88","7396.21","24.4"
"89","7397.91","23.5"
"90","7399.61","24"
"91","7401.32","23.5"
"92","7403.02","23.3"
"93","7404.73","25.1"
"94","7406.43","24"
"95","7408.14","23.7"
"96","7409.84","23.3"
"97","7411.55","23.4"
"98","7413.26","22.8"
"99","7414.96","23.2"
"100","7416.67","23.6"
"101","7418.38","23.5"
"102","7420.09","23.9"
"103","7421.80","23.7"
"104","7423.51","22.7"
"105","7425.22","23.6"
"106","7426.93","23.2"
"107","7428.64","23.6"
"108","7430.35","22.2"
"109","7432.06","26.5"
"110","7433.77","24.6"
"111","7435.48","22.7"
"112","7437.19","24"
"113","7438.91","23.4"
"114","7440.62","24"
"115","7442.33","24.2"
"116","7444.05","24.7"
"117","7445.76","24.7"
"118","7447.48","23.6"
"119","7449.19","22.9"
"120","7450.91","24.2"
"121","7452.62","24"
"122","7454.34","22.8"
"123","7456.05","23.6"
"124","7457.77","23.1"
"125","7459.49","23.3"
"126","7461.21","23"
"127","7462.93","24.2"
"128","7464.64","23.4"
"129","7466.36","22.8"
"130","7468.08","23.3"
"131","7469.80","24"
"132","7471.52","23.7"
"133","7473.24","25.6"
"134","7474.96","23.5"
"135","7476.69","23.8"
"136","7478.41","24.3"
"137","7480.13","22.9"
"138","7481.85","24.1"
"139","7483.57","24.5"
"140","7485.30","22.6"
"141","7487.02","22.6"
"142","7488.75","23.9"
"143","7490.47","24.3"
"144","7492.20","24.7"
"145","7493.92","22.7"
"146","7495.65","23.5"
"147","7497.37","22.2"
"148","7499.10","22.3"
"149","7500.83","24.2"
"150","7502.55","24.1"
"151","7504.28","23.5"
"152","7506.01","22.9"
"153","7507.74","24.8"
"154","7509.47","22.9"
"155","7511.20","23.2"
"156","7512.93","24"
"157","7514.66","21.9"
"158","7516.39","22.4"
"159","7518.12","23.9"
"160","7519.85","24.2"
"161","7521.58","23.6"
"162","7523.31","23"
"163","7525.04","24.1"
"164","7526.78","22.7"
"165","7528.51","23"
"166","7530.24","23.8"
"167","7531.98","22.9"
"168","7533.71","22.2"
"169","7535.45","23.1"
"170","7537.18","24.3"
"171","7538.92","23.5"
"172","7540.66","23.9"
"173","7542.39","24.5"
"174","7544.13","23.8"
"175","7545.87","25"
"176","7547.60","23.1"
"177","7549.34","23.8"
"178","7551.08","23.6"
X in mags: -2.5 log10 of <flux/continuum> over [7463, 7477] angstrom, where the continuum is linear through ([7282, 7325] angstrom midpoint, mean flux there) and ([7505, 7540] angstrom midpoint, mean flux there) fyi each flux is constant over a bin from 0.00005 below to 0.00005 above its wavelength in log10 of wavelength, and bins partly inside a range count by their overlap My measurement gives -0.01 mag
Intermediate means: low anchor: 24.2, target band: 23.8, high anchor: 23.3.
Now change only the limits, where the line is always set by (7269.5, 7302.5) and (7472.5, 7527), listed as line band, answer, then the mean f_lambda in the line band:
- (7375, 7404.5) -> 0.00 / 23.9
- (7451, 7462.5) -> 0.01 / 23.4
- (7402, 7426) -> 0.01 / 23.6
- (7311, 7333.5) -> -0.01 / 24.3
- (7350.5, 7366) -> -0.01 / 24.2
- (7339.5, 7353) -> -0.03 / 24.6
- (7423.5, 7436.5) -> 0.00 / 23.7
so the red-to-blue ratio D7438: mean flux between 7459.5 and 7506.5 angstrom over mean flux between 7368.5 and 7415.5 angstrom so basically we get 0.98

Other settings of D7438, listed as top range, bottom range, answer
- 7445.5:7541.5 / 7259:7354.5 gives 0.97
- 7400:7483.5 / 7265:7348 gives 0.97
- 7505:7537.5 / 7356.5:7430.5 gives 0.98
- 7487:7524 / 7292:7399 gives 0.97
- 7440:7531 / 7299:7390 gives 0.97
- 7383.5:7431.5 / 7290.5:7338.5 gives 0.97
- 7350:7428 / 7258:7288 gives 0.98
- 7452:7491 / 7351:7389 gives 0.97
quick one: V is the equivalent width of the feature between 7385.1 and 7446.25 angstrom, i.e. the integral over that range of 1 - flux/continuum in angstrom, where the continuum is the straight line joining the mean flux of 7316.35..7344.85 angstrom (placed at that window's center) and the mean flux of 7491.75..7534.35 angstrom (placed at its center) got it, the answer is 0.6 angstrom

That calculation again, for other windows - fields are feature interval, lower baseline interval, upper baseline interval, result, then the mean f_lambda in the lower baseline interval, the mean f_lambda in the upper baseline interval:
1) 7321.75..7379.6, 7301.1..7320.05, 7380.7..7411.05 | -0.8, 24.2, 23.8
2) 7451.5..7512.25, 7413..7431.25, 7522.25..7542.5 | -0.6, 23.3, 23.4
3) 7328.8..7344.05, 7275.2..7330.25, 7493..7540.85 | -0.3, 24.2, 23.3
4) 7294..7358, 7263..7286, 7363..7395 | 0.1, 24.5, 24.2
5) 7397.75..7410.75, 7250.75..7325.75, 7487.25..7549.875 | 0.0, 24.3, 23.5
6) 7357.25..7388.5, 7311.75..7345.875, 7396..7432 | -0.4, 24.5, 23.6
